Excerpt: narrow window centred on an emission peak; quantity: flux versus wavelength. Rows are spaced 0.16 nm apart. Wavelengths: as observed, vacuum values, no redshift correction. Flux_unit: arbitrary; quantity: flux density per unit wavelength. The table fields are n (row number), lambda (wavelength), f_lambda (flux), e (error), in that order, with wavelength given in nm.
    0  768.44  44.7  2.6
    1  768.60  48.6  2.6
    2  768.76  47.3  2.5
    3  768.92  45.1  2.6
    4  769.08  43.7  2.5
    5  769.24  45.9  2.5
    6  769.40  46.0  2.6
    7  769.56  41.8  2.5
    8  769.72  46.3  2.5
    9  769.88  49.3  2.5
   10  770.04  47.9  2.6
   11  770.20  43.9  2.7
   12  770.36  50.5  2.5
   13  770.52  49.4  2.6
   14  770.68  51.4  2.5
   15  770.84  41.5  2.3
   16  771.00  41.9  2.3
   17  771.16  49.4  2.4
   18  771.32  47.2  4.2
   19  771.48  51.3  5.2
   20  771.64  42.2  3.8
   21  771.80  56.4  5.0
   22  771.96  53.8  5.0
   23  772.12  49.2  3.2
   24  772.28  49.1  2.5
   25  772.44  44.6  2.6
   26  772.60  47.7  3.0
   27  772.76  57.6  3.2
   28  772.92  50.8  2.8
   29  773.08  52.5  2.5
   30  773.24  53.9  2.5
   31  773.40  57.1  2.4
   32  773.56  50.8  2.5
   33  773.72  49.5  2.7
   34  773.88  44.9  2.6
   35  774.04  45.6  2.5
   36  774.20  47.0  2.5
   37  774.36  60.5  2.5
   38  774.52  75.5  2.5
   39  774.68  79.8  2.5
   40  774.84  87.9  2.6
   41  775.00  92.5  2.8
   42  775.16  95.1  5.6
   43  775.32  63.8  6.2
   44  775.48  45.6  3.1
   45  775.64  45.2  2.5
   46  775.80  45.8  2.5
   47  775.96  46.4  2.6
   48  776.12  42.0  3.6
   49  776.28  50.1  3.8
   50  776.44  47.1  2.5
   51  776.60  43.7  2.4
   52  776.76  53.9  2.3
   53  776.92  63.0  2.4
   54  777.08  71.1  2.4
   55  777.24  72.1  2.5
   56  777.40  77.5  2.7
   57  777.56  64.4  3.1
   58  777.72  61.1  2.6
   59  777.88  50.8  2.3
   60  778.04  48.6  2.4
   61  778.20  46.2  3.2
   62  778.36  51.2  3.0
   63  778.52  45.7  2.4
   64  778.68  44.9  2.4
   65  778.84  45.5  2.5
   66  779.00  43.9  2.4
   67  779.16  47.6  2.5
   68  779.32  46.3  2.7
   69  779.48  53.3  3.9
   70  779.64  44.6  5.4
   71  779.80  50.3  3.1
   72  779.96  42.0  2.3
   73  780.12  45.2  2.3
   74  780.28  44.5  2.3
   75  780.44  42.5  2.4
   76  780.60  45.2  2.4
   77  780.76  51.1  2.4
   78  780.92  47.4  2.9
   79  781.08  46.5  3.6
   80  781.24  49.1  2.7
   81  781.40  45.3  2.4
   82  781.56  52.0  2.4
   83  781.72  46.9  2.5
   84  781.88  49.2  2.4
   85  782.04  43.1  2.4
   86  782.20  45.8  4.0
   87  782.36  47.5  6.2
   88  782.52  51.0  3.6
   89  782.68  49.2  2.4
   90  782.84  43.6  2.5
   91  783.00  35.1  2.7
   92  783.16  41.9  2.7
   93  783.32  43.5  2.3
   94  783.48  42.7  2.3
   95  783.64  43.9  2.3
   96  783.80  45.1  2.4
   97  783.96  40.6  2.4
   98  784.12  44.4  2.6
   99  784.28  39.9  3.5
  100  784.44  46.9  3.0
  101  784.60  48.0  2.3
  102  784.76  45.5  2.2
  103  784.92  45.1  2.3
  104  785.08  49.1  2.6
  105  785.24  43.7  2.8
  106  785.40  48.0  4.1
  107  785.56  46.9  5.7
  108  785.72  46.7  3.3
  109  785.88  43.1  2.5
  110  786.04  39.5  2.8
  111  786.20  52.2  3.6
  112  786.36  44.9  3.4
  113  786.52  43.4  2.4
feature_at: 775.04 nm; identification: H-alpha 6563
